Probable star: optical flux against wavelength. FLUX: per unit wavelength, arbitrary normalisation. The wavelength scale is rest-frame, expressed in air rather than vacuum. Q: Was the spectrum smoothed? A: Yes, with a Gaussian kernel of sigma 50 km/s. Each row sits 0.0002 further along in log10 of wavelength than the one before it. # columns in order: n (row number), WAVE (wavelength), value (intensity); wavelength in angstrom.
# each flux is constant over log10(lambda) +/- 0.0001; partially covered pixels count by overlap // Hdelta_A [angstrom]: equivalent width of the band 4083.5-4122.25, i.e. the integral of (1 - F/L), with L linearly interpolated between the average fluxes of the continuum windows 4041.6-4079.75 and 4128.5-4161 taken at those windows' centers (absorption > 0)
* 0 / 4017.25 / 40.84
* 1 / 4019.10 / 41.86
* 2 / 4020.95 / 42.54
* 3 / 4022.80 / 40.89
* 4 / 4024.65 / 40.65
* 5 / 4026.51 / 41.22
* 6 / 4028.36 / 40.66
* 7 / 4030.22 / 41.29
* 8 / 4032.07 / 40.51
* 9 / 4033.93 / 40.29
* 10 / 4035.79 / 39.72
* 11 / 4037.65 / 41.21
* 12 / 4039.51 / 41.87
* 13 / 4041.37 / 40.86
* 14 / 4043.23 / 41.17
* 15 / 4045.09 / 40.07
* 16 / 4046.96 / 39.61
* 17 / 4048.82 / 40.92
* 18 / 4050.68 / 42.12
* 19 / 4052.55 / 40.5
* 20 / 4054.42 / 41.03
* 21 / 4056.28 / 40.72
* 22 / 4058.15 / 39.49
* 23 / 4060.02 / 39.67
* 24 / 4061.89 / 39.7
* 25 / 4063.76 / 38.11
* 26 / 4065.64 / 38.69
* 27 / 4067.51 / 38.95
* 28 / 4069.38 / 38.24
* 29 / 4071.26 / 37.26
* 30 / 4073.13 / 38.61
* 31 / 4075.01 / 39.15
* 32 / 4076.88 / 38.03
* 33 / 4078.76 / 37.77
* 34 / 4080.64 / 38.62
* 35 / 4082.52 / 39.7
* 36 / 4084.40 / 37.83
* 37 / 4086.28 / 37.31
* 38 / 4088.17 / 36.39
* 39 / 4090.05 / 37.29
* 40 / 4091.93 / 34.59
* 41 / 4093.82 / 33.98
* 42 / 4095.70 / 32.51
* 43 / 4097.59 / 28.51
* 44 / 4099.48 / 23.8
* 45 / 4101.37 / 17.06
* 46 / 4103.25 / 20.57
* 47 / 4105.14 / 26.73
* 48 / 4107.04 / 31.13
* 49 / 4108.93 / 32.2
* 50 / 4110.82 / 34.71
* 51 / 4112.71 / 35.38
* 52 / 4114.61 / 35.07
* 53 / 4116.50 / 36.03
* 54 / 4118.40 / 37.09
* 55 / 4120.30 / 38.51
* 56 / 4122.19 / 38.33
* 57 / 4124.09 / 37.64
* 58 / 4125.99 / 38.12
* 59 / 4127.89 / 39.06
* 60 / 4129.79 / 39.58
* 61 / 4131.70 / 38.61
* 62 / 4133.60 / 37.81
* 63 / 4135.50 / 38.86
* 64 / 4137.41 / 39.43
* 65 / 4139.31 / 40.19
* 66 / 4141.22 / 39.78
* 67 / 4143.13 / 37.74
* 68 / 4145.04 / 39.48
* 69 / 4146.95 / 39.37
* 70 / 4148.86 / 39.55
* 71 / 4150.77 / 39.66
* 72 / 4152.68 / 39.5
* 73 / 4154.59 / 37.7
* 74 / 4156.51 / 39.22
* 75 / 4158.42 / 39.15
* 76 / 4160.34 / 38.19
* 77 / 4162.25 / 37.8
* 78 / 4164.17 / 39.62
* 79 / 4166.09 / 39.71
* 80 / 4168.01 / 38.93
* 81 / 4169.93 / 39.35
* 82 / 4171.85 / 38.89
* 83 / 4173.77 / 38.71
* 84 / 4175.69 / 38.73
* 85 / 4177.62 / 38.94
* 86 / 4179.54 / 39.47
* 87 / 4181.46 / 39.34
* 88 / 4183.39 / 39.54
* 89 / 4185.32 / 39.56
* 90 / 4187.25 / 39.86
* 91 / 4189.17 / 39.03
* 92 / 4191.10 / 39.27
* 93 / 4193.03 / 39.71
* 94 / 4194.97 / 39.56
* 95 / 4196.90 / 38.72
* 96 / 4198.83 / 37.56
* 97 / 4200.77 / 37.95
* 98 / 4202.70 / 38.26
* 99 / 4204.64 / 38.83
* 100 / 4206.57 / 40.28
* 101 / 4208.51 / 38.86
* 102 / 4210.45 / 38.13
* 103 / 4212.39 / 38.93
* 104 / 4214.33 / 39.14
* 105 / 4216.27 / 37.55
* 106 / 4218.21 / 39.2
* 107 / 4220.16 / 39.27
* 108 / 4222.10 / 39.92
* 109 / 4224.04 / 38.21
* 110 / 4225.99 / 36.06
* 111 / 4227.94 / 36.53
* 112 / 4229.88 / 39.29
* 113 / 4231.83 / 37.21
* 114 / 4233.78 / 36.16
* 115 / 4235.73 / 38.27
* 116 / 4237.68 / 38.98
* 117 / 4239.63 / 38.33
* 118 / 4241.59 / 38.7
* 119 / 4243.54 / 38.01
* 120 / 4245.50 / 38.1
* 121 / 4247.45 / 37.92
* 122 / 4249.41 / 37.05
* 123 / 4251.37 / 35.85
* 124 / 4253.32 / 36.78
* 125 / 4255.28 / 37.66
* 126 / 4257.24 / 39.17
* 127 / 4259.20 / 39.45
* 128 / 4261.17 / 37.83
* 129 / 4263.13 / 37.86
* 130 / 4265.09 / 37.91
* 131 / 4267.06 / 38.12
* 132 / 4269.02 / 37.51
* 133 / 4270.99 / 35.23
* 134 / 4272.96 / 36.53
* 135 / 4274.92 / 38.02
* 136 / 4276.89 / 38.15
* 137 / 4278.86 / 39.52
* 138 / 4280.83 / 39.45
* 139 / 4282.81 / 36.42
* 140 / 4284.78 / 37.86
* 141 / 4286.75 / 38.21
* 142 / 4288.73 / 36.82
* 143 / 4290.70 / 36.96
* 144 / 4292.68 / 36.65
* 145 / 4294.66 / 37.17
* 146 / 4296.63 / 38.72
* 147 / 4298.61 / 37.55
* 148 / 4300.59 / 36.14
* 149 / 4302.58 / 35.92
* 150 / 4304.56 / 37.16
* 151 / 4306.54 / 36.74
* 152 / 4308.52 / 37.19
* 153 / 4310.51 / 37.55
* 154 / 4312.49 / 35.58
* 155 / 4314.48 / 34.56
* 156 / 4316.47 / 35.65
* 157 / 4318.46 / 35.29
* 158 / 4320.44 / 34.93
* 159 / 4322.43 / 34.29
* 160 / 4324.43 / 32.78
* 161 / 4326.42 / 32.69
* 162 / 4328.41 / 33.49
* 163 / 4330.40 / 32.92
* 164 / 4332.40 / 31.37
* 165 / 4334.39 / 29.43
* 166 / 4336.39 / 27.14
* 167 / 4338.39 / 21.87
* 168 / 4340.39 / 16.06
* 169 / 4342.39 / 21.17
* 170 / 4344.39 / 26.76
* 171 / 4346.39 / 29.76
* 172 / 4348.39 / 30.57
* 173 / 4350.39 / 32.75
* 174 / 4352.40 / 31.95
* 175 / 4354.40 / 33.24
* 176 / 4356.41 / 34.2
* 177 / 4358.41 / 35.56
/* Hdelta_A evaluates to 6.7 angstrom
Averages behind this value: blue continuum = 39.5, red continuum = 39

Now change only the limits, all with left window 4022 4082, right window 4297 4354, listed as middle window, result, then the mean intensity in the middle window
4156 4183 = -1.8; 39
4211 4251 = -3.7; 38.1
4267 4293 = -3.2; 37.5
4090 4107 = 4.7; 28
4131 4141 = -0.4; 39.1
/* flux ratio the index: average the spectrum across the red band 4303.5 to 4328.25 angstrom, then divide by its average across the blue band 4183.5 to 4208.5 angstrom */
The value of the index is 0.9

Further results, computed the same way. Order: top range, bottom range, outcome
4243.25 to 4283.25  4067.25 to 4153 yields 1.05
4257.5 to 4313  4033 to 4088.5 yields 0.95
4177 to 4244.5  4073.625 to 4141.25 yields 1.10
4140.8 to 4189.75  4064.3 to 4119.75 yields 1.14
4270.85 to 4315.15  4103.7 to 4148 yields 1.01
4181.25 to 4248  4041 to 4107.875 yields 1.06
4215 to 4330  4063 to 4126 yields 1.07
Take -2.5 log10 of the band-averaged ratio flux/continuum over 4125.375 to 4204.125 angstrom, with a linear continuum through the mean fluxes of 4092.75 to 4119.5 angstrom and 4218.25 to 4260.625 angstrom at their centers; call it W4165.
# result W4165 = -0.16 mag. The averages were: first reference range 30.4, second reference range 38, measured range 39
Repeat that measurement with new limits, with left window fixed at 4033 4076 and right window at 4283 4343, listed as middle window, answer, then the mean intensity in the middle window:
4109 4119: 0.09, 35.3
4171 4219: -0.07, 39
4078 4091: 0.04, 37.8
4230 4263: -0.08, 37.9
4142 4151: -0.04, 39.1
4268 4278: -0.07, 37.1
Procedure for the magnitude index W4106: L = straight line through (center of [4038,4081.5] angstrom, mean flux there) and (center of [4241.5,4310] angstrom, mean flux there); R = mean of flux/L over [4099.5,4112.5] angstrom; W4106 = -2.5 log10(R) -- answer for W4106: 0.39 mag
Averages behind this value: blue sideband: 39.6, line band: 27.3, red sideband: 37.5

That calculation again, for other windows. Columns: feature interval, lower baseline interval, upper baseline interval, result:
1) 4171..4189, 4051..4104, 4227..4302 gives -0.07 mag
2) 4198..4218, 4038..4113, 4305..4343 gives -0.14 mag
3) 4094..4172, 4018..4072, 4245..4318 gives 0.09 mag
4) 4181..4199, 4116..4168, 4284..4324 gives -0.03 mag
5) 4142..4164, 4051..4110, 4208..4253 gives -0.06 mag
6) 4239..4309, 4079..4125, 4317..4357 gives -0.21 mag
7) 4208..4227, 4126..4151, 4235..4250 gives 0.00 mag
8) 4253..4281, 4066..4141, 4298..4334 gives -0.08 mag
